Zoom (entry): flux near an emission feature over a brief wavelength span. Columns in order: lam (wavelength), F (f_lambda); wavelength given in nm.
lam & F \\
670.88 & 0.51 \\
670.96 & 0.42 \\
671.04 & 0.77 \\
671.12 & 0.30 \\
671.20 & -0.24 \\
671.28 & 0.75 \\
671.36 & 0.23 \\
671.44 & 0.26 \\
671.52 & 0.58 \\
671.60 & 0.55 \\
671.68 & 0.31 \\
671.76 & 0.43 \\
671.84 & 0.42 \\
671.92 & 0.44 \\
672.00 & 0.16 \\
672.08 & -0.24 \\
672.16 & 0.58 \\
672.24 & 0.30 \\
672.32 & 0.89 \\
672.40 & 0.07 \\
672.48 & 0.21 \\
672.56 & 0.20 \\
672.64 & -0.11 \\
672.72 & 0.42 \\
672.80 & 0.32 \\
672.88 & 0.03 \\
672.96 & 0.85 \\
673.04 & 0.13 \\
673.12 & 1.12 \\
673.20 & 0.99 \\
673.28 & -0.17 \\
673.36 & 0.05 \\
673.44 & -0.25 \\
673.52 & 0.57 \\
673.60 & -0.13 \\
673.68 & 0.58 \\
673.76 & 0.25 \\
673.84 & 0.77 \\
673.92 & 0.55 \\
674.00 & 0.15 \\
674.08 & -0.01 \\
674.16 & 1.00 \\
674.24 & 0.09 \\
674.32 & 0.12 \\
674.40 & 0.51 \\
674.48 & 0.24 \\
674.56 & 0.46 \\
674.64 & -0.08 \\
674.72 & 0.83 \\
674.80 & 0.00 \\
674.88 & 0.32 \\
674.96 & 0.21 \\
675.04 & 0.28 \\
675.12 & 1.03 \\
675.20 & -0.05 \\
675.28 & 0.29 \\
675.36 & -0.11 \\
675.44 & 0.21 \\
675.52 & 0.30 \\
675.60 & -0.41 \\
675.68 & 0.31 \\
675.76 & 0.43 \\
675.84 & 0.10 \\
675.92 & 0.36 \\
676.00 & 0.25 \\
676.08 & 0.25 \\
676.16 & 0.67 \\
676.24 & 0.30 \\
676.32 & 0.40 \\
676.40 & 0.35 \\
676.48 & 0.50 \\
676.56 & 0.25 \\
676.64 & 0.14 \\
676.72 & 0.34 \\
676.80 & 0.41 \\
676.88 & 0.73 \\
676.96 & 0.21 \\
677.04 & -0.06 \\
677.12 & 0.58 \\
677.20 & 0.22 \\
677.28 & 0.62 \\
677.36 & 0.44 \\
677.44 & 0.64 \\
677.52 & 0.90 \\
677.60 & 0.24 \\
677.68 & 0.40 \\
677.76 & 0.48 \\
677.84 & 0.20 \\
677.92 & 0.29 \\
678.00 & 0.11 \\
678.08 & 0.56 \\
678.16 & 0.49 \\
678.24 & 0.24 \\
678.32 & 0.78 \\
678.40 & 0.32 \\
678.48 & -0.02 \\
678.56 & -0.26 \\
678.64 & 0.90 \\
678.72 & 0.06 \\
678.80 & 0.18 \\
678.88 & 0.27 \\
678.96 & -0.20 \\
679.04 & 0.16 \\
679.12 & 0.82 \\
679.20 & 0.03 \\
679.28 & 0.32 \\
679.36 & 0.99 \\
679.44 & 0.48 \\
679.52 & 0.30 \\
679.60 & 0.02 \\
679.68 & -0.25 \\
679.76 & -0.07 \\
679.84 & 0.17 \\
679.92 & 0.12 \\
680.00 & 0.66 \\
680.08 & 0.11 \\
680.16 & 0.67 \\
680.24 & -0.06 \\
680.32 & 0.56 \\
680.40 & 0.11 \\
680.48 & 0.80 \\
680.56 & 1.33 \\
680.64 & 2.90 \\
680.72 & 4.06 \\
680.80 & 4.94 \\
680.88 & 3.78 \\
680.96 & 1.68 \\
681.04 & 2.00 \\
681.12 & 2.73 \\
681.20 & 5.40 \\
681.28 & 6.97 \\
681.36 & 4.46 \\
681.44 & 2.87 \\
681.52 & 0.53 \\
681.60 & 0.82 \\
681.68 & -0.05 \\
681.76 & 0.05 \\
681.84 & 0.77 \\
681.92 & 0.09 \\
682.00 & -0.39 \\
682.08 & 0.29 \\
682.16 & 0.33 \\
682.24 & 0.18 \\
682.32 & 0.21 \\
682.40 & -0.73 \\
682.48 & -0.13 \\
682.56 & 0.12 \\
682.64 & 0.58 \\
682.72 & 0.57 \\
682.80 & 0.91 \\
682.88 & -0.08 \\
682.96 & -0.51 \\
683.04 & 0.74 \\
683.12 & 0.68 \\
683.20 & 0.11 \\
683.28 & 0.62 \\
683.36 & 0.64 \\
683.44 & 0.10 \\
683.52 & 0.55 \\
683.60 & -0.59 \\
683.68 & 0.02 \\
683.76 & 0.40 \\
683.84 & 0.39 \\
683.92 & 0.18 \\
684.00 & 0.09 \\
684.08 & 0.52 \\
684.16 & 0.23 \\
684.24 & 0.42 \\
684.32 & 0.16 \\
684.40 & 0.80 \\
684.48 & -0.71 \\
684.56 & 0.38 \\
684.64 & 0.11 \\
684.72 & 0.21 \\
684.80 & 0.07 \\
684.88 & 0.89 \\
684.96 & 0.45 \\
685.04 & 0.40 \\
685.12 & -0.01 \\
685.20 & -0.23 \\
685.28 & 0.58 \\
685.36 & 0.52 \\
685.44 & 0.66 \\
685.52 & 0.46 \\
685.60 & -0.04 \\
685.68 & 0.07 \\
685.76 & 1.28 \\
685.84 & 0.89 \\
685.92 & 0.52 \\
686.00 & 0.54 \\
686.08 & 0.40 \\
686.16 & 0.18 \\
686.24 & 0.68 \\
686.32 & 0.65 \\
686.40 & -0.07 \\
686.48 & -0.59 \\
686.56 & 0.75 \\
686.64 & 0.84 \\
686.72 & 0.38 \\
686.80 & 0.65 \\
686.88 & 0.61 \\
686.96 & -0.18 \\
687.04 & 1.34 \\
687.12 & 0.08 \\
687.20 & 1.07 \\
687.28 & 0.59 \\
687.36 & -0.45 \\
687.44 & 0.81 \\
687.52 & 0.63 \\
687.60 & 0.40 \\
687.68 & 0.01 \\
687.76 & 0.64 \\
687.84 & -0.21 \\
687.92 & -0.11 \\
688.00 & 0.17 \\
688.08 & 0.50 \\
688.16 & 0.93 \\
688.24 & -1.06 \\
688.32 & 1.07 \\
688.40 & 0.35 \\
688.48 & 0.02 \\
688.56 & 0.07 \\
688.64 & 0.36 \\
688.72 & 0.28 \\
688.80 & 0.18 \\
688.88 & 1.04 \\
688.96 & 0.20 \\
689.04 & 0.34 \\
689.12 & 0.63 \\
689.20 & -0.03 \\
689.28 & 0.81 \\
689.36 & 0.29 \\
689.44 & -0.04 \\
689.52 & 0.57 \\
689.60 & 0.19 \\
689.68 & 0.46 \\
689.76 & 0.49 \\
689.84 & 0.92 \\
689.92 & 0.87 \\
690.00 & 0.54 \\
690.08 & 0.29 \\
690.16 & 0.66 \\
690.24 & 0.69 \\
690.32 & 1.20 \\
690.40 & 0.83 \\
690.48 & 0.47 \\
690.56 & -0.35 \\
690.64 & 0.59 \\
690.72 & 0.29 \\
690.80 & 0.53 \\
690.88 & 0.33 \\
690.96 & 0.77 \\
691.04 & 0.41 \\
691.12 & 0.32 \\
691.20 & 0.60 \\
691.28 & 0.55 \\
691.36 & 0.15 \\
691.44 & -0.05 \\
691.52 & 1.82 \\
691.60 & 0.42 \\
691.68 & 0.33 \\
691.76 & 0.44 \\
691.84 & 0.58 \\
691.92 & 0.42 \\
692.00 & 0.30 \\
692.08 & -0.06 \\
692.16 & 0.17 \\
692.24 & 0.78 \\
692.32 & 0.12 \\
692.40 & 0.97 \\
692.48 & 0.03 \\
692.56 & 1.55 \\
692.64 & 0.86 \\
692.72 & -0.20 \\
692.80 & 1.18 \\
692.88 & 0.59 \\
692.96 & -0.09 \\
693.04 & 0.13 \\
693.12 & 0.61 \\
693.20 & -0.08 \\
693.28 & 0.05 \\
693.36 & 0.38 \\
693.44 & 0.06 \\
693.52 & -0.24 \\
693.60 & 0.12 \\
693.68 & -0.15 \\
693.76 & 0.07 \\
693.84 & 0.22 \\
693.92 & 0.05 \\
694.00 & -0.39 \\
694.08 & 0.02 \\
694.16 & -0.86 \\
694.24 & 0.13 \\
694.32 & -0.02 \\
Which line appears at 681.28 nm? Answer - [O II]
